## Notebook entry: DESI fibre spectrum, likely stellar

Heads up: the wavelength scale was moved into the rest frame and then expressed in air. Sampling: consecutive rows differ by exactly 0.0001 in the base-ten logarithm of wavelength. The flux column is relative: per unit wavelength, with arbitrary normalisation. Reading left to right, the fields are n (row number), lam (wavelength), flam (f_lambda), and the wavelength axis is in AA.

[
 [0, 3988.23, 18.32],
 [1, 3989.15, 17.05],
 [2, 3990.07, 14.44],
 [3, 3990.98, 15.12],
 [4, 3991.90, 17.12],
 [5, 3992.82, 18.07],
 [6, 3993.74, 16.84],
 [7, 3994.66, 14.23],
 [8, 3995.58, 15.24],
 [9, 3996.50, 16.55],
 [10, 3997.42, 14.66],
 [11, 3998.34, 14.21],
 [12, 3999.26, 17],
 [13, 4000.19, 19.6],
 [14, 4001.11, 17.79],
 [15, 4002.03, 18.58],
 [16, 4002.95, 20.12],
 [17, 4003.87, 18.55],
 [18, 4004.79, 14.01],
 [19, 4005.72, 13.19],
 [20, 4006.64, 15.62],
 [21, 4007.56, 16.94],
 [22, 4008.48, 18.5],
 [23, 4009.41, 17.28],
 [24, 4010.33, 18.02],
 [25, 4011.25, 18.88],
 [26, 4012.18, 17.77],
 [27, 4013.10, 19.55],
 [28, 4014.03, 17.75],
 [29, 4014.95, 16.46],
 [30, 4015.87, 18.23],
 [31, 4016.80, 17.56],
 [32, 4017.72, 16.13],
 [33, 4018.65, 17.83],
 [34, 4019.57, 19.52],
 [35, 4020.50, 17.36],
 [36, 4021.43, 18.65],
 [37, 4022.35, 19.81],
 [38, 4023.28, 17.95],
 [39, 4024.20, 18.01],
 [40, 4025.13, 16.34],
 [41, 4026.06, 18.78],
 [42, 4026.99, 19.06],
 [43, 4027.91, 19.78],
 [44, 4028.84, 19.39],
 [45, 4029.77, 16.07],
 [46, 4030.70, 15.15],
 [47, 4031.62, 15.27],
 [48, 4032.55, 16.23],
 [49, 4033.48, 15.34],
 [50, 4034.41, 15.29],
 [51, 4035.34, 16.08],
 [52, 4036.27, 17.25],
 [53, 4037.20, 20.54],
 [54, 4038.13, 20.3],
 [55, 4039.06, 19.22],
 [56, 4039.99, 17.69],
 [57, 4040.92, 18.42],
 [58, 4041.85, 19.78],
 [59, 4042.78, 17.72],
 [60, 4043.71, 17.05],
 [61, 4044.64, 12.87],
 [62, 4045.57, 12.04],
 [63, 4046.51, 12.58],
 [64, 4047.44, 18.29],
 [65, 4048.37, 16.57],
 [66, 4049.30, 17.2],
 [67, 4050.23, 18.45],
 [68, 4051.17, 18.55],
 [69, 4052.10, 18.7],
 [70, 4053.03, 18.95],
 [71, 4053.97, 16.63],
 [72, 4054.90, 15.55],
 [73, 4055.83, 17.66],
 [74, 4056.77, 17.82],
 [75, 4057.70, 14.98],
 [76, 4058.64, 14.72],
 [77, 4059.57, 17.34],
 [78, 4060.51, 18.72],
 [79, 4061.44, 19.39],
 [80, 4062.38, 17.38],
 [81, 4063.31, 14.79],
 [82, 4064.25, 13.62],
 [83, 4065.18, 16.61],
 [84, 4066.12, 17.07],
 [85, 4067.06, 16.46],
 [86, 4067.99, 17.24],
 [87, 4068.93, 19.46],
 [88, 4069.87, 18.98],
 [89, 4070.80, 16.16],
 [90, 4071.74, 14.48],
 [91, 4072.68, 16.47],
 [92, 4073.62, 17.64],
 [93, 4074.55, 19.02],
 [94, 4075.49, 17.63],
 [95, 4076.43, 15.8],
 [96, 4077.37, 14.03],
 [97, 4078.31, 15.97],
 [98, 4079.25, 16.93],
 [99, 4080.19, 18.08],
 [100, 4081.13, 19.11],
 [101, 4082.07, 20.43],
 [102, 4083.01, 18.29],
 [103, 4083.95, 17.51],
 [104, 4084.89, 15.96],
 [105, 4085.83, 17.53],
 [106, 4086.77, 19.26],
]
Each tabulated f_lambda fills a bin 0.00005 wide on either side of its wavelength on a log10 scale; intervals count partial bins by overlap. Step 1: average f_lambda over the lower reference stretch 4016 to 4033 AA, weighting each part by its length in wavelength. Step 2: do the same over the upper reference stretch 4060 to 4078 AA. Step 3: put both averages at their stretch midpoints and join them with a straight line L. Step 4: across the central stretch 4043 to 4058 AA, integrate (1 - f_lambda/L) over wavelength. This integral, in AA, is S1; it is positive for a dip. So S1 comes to 0.6 AA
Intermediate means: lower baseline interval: 17.7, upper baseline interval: 16.9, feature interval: 16.5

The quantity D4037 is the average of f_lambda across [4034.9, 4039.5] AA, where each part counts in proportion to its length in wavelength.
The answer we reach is 18.7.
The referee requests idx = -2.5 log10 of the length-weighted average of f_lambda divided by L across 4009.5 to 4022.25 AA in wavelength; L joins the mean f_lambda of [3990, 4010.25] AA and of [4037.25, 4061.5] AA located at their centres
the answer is -0.08 mag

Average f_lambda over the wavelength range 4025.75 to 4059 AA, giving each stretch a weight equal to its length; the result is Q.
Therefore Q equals 17.1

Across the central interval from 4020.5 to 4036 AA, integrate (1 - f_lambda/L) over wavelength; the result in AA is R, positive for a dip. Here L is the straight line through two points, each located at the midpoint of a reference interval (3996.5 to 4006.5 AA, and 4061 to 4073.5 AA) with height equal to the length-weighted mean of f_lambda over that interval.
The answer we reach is -0.5 AA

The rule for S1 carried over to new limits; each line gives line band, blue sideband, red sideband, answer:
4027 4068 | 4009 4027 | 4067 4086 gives 1.6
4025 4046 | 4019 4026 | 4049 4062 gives 0.8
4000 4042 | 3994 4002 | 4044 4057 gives -3.3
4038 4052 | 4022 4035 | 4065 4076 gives 0.2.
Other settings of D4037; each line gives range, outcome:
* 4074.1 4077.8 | 16.6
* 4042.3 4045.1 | 15.9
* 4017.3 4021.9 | 17.9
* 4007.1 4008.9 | 17.7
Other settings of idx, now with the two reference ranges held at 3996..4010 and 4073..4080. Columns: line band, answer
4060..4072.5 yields -0.01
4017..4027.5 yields -0.08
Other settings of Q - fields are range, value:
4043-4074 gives 16.7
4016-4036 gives 17.4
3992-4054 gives 17.3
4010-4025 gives 18.1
